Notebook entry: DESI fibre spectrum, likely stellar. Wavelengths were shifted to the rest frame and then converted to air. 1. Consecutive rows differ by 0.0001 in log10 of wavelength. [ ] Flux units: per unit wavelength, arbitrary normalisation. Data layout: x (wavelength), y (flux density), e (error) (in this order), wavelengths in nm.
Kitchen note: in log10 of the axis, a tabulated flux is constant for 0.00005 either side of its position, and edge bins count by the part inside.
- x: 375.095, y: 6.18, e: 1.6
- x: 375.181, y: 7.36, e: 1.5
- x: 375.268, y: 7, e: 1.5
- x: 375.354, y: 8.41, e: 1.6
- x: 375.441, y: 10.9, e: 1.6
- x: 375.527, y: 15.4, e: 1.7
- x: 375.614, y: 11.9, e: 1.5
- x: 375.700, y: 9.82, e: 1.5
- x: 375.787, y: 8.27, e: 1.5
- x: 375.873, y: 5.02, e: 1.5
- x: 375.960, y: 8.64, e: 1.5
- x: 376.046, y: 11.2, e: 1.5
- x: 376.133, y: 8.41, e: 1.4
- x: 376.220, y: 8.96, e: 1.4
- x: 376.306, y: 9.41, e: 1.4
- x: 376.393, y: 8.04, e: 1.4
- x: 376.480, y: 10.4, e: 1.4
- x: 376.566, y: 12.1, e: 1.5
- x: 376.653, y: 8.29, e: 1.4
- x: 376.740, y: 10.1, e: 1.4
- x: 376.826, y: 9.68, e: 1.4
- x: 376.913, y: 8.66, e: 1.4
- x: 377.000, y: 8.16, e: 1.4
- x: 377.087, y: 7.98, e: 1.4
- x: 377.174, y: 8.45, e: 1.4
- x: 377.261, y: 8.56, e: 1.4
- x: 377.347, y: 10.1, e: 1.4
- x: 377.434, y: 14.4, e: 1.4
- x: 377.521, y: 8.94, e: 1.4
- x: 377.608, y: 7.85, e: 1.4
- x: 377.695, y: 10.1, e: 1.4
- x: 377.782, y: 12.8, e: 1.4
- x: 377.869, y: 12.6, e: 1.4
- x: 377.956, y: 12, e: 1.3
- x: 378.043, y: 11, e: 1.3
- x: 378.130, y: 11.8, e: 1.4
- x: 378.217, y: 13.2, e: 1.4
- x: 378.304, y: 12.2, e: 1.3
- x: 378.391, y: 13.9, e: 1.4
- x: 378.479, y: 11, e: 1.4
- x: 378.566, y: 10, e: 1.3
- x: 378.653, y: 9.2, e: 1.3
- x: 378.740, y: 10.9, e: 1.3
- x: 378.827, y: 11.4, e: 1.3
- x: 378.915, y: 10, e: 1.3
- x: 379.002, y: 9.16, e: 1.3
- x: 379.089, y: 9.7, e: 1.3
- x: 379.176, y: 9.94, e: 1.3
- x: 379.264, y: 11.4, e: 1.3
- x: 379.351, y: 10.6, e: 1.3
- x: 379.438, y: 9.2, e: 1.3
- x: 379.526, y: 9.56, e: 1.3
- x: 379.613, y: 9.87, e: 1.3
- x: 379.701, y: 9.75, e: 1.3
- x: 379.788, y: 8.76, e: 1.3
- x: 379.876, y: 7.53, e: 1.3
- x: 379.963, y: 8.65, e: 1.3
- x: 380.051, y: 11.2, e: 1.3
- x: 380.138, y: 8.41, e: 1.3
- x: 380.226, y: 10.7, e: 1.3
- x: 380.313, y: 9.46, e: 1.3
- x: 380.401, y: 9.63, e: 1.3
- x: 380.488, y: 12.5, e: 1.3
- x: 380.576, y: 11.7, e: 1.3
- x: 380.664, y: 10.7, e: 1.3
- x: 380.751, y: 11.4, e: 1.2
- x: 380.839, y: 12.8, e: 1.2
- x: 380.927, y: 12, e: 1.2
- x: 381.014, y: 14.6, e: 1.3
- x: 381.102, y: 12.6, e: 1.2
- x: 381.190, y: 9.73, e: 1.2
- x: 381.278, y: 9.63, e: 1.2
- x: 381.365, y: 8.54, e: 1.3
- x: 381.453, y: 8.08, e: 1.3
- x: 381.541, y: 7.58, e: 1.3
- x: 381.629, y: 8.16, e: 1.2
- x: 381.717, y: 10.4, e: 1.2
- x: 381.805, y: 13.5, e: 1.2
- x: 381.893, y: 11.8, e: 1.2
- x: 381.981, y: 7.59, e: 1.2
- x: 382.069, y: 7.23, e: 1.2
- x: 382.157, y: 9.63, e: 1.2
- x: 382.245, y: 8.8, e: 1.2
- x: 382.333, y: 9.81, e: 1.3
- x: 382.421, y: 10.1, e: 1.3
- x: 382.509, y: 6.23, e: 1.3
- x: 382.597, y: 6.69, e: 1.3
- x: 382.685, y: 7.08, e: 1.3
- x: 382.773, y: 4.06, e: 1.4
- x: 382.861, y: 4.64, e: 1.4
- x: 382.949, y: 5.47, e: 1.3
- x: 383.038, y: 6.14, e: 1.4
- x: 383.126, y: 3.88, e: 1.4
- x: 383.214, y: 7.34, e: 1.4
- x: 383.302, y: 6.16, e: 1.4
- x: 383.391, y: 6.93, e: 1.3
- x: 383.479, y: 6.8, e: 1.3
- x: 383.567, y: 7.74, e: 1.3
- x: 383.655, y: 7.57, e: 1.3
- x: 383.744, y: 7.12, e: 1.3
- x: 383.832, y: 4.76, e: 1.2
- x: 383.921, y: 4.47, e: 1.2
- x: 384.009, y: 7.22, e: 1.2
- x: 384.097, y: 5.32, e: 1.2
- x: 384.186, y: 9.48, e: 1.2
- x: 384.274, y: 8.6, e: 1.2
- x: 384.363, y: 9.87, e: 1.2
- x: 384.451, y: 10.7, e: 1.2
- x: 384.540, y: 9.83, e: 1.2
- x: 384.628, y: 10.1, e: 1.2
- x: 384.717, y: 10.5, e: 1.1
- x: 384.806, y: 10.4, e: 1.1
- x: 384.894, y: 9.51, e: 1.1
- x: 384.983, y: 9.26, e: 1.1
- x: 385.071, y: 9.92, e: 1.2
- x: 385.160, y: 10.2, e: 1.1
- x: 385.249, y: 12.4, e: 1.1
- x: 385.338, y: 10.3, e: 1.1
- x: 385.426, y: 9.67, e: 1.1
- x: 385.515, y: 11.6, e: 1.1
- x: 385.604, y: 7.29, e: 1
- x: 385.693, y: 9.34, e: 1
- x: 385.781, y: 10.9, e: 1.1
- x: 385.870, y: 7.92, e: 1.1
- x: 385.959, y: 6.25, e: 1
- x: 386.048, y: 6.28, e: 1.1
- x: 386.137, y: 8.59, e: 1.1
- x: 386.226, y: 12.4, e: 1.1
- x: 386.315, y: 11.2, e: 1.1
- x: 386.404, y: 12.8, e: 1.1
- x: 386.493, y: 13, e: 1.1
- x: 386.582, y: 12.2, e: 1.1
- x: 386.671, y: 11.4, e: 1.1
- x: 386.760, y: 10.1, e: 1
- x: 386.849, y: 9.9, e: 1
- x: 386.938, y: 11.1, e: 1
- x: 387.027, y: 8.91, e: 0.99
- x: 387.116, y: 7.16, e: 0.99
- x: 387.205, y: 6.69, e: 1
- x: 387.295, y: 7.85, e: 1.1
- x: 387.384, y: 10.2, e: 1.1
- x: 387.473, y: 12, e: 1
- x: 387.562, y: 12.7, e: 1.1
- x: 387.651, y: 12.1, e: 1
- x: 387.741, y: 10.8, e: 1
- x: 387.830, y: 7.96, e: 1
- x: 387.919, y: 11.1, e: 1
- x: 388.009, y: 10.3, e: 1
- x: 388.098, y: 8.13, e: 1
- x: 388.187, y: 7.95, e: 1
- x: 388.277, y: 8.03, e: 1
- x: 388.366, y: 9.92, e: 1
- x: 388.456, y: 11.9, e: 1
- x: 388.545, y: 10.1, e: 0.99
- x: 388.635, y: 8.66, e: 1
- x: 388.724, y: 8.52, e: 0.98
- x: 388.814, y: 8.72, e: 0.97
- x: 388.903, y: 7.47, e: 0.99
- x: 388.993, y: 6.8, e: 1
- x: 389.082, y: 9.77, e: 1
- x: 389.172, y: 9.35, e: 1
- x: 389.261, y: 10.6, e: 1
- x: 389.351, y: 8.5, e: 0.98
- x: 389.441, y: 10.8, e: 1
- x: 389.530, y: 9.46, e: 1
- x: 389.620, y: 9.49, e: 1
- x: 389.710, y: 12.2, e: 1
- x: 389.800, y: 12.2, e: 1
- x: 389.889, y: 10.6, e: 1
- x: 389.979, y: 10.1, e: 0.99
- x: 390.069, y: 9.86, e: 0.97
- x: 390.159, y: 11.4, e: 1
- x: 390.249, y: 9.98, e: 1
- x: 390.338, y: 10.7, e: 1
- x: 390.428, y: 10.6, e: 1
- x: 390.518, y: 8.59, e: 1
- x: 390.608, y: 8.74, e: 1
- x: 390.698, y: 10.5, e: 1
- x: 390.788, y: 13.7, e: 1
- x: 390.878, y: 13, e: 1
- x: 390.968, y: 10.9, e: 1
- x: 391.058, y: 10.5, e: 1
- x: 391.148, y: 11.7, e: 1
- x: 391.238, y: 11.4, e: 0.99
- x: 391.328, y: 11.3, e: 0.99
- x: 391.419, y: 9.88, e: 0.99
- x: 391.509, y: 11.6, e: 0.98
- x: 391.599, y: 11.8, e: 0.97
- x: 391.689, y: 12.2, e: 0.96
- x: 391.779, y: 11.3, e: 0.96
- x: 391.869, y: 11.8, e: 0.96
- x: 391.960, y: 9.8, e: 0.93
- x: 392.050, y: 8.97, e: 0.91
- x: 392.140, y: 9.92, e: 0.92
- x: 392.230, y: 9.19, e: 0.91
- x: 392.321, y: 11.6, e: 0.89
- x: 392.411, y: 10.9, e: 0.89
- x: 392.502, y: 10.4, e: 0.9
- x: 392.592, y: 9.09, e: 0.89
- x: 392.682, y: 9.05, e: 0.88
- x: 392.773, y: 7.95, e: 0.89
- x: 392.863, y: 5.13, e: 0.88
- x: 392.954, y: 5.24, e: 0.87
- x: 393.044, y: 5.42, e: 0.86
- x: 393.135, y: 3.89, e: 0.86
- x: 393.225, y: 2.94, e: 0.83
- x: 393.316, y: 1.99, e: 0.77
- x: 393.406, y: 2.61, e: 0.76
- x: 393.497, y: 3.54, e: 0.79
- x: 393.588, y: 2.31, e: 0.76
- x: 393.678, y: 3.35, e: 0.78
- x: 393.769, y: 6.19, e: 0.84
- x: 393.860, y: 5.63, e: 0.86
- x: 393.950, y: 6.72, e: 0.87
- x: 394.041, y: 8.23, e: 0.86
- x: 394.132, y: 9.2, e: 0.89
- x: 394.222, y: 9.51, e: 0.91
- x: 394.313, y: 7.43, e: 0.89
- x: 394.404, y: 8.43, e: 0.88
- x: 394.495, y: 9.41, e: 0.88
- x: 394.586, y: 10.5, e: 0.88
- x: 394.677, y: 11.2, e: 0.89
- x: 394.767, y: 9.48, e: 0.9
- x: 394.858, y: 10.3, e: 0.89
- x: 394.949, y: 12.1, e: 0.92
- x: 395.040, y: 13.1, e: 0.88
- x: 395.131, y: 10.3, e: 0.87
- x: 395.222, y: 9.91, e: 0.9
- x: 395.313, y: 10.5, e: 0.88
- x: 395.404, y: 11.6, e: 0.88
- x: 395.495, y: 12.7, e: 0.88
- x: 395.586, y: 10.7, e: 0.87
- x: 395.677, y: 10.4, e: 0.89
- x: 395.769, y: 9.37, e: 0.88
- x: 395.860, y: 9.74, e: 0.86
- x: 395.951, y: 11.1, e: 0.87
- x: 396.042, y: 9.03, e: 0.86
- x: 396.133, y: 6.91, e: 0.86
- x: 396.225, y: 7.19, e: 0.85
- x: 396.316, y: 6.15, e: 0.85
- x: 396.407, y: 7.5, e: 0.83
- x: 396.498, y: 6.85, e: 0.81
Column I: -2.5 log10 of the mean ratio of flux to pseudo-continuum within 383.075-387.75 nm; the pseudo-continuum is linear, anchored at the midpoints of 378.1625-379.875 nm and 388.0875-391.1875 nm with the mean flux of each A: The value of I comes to 0.11 mag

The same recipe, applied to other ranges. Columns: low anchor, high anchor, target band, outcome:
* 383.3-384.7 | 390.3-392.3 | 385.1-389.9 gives -0.07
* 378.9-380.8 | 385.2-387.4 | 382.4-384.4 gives 0.43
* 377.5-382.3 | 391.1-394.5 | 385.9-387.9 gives -0.11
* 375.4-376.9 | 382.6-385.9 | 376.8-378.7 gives -0.12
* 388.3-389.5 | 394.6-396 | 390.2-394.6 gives 0.16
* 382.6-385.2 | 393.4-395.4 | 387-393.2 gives -0.21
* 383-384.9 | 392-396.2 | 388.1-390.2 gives -0.20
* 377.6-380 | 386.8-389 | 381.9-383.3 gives 0.38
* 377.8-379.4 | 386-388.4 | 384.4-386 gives 0.05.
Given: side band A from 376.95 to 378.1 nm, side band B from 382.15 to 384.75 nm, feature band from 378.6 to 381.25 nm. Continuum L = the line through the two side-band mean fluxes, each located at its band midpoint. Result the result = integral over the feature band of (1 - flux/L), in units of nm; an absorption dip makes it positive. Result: -0.41 nm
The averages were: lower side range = 10.2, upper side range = 7.39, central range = 10.4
